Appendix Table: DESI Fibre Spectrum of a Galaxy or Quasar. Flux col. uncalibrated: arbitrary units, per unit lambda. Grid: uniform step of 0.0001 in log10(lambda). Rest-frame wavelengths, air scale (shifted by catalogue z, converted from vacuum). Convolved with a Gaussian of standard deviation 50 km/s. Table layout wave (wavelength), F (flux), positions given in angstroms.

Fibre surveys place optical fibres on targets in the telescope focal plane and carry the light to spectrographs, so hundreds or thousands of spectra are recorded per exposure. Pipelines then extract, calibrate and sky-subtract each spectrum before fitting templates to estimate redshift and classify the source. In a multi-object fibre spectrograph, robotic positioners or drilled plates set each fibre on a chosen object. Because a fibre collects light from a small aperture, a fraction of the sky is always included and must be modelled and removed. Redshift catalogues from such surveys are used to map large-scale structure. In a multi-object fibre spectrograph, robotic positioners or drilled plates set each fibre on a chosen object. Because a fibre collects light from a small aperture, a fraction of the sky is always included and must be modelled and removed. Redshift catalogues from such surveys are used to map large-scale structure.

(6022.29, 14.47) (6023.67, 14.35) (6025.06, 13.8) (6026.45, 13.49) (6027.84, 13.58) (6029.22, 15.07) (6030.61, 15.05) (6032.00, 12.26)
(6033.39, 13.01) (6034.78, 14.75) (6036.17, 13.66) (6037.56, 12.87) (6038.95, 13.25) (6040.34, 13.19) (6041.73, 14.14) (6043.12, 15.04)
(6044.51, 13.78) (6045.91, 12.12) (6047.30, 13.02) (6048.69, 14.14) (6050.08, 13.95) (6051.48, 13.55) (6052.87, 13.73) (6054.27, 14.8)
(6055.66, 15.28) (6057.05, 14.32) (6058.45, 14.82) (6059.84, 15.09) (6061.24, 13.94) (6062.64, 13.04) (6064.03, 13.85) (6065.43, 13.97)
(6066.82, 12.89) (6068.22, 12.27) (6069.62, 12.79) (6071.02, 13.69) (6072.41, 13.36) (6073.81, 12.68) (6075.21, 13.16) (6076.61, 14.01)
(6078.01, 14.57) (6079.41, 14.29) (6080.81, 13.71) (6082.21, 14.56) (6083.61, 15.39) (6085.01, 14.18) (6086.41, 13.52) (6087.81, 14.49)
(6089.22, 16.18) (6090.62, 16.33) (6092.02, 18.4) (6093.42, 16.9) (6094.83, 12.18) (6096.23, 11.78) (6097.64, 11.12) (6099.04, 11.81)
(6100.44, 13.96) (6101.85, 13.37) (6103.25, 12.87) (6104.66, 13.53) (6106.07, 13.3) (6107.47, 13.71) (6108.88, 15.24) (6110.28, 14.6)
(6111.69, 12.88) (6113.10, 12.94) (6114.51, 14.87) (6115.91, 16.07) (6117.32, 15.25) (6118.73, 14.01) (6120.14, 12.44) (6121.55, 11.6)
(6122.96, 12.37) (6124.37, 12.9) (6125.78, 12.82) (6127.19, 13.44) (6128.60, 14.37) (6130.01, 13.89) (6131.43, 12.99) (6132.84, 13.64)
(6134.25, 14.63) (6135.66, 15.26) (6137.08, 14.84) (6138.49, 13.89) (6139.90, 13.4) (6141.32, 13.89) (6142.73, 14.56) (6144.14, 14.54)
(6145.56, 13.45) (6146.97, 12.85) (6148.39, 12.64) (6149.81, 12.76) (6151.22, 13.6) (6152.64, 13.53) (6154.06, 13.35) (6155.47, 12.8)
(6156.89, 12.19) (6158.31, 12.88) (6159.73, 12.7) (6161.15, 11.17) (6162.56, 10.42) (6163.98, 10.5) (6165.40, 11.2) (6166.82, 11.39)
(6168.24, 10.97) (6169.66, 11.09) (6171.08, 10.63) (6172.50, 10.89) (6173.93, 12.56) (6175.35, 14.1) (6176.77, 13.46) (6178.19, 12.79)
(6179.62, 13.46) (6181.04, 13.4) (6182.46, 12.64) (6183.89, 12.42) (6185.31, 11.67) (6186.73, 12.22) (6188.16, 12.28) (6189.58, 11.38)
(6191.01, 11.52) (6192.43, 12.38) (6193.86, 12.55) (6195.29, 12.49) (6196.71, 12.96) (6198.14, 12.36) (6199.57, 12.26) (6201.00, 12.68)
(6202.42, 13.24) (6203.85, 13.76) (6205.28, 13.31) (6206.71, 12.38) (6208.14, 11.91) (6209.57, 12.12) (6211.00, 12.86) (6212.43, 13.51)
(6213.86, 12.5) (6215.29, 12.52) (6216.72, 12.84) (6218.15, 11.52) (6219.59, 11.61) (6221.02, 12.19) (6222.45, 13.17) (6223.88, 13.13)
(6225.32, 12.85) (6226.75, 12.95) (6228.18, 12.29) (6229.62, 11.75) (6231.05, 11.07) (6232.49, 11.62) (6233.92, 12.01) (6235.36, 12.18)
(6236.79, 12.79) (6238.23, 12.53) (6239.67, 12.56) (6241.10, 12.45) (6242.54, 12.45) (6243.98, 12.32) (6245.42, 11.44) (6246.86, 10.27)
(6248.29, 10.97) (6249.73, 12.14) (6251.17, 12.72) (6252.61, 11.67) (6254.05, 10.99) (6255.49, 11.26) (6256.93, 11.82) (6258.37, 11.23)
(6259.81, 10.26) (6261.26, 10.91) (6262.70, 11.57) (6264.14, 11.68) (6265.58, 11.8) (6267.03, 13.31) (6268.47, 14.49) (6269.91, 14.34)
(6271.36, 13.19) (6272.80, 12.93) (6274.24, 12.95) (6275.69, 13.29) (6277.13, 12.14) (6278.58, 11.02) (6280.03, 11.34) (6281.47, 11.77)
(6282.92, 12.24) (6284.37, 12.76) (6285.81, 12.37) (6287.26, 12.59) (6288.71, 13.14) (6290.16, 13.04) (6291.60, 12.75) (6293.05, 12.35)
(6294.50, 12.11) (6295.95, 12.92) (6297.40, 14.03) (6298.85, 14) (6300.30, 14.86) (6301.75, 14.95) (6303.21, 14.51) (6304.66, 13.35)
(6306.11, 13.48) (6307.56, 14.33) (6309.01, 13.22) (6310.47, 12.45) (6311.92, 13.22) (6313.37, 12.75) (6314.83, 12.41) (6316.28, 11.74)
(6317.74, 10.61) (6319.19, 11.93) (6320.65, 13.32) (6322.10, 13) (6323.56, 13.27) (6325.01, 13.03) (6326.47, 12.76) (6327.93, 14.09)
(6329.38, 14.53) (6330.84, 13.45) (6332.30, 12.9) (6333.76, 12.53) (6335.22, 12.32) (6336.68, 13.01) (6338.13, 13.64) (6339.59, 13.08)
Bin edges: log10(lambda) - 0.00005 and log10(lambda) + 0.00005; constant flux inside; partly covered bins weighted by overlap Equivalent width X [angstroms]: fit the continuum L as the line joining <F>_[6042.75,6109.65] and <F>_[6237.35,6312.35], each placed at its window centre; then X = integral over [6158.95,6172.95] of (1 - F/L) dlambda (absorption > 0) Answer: 2.31 angstroms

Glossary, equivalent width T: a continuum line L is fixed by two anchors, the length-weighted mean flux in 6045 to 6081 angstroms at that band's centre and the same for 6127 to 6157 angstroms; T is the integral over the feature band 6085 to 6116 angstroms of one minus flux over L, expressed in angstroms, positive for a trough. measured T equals -0.8 angstroms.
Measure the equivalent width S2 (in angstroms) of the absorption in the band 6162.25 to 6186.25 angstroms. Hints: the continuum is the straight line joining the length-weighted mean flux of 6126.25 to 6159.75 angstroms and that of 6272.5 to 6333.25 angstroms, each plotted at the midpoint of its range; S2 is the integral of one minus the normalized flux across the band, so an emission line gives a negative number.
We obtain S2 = 2.61 angstroms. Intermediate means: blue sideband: 13.6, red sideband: 12.9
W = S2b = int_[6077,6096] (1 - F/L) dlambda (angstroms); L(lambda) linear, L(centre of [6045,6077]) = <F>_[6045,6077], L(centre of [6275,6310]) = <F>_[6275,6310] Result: -1.8 angstroms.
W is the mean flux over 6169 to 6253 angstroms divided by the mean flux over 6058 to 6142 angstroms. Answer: 0.89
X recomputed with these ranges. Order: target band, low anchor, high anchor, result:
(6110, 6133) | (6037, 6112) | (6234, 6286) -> -0.2 angstroms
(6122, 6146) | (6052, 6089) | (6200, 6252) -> -0.9 angstroms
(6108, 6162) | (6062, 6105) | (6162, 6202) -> -2.6 angstroms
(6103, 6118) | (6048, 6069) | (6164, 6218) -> -0.9 angstroms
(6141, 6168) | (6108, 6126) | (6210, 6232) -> 1.3 angstroms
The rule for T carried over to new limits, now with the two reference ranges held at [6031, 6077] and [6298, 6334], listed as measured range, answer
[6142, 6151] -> 0.0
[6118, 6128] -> 0.5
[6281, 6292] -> 0.6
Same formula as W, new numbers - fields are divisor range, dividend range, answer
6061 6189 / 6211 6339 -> 0.94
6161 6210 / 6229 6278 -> 0.99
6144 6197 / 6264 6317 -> 1.05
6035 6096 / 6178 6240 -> 0.89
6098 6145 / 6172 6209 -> 0.92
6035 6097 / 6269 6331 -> 0.93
